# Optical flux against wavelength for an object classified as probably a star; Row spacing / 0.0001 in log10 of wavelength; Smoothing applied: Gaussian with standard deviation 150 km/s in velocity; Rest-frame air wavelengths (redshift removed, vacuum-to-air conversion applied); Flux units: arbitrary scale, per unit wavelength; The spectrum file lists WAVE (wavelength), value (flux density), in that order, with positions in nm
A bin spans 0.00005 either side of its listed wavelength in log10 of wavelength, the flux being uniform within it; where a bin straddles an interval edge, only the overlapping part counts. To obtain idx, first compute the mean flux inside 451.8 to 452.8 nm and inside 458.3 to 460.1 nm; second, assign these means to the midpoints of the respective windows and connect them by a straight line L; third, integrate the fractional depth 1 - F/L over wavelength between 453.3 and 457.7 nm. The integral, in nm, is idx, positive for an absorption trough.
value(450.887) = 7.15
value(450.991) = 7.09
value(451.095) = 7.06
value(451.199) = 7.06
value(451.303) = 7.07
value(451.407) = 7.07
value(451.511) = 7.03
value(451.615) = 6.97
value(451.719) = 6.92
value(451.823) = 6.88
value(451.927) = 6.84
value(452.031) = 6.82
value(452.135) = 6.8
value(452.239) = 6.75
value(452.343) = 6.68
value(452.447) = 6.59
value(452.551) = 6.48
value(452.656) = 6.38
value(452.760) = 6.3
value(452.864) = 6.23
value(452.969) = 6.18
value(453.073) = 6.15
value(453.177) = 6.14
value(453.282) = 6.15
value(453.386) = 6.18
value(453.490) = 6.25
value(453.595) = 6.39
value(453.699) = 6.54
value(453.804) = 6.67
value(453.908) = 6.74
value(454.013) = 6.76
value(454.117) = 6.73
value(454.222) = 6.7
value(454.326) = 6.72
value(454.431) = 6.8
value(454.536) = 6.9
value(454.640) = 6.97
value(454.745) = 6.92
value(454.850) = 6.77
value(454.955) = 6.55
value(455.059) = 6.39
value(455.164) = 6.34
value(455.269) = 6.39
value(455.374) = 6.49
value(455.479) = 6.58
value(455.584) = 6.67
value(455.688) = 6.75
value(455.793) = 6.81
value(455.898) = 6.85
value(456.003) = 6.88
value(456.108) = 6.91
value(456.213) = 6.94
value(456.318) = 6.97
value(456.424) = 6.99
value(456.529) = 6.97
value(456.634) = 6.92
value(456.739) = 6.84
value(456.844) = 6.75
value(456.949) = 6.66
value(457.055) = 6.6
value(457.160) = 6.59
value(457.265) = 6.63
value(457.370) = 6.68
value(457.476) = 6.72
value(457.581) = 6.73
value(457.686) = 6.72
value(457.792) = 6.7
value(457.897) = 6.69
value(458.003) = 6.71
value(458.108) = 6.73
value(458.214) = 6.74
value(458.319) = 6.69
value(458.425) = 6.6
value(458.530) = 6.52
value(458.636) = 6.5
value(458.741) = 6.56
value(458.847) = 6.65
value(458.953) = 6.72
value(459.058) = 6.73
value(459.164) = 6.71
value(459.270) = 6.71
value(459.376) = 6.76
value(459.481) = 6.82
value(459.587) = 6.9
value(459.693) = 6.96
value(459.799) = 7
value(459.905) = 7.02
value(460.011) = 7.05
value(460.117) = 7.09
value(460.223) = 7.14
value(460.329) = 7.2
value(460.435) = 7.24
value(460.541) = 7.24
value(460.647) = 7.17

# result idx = 0.01 nm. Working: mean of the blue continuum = 6.65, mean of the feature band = 6.7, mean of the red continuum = 6.77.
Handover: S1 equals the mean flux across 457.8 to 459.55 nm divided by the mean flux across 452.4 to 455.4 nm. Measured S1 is 1.03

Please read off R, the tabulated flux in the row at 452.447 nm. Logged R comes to 6.59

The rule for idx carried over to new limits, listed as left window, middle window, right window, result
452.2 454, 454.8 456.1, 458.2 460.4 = -0.014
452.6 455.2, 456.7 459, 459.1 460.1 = 0.034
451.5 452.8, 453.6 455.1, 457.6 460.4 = 0.006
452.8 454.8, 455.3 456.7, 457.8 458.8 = -0.050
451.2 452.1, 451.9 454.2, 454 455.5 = 0.113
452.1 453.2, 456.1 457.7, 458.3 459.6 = -0.046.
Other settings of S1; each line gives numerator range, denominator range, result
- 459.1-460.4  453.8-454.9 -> 1.02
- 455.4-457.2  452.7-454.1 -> 1.07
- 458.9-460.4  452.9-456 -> 1.05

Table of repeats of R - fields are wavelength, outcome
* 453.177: 6.14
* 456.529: 6.97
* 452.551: 6.48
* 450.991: 7.09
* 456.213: 6.94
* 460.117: 7.09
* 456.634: 6.92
